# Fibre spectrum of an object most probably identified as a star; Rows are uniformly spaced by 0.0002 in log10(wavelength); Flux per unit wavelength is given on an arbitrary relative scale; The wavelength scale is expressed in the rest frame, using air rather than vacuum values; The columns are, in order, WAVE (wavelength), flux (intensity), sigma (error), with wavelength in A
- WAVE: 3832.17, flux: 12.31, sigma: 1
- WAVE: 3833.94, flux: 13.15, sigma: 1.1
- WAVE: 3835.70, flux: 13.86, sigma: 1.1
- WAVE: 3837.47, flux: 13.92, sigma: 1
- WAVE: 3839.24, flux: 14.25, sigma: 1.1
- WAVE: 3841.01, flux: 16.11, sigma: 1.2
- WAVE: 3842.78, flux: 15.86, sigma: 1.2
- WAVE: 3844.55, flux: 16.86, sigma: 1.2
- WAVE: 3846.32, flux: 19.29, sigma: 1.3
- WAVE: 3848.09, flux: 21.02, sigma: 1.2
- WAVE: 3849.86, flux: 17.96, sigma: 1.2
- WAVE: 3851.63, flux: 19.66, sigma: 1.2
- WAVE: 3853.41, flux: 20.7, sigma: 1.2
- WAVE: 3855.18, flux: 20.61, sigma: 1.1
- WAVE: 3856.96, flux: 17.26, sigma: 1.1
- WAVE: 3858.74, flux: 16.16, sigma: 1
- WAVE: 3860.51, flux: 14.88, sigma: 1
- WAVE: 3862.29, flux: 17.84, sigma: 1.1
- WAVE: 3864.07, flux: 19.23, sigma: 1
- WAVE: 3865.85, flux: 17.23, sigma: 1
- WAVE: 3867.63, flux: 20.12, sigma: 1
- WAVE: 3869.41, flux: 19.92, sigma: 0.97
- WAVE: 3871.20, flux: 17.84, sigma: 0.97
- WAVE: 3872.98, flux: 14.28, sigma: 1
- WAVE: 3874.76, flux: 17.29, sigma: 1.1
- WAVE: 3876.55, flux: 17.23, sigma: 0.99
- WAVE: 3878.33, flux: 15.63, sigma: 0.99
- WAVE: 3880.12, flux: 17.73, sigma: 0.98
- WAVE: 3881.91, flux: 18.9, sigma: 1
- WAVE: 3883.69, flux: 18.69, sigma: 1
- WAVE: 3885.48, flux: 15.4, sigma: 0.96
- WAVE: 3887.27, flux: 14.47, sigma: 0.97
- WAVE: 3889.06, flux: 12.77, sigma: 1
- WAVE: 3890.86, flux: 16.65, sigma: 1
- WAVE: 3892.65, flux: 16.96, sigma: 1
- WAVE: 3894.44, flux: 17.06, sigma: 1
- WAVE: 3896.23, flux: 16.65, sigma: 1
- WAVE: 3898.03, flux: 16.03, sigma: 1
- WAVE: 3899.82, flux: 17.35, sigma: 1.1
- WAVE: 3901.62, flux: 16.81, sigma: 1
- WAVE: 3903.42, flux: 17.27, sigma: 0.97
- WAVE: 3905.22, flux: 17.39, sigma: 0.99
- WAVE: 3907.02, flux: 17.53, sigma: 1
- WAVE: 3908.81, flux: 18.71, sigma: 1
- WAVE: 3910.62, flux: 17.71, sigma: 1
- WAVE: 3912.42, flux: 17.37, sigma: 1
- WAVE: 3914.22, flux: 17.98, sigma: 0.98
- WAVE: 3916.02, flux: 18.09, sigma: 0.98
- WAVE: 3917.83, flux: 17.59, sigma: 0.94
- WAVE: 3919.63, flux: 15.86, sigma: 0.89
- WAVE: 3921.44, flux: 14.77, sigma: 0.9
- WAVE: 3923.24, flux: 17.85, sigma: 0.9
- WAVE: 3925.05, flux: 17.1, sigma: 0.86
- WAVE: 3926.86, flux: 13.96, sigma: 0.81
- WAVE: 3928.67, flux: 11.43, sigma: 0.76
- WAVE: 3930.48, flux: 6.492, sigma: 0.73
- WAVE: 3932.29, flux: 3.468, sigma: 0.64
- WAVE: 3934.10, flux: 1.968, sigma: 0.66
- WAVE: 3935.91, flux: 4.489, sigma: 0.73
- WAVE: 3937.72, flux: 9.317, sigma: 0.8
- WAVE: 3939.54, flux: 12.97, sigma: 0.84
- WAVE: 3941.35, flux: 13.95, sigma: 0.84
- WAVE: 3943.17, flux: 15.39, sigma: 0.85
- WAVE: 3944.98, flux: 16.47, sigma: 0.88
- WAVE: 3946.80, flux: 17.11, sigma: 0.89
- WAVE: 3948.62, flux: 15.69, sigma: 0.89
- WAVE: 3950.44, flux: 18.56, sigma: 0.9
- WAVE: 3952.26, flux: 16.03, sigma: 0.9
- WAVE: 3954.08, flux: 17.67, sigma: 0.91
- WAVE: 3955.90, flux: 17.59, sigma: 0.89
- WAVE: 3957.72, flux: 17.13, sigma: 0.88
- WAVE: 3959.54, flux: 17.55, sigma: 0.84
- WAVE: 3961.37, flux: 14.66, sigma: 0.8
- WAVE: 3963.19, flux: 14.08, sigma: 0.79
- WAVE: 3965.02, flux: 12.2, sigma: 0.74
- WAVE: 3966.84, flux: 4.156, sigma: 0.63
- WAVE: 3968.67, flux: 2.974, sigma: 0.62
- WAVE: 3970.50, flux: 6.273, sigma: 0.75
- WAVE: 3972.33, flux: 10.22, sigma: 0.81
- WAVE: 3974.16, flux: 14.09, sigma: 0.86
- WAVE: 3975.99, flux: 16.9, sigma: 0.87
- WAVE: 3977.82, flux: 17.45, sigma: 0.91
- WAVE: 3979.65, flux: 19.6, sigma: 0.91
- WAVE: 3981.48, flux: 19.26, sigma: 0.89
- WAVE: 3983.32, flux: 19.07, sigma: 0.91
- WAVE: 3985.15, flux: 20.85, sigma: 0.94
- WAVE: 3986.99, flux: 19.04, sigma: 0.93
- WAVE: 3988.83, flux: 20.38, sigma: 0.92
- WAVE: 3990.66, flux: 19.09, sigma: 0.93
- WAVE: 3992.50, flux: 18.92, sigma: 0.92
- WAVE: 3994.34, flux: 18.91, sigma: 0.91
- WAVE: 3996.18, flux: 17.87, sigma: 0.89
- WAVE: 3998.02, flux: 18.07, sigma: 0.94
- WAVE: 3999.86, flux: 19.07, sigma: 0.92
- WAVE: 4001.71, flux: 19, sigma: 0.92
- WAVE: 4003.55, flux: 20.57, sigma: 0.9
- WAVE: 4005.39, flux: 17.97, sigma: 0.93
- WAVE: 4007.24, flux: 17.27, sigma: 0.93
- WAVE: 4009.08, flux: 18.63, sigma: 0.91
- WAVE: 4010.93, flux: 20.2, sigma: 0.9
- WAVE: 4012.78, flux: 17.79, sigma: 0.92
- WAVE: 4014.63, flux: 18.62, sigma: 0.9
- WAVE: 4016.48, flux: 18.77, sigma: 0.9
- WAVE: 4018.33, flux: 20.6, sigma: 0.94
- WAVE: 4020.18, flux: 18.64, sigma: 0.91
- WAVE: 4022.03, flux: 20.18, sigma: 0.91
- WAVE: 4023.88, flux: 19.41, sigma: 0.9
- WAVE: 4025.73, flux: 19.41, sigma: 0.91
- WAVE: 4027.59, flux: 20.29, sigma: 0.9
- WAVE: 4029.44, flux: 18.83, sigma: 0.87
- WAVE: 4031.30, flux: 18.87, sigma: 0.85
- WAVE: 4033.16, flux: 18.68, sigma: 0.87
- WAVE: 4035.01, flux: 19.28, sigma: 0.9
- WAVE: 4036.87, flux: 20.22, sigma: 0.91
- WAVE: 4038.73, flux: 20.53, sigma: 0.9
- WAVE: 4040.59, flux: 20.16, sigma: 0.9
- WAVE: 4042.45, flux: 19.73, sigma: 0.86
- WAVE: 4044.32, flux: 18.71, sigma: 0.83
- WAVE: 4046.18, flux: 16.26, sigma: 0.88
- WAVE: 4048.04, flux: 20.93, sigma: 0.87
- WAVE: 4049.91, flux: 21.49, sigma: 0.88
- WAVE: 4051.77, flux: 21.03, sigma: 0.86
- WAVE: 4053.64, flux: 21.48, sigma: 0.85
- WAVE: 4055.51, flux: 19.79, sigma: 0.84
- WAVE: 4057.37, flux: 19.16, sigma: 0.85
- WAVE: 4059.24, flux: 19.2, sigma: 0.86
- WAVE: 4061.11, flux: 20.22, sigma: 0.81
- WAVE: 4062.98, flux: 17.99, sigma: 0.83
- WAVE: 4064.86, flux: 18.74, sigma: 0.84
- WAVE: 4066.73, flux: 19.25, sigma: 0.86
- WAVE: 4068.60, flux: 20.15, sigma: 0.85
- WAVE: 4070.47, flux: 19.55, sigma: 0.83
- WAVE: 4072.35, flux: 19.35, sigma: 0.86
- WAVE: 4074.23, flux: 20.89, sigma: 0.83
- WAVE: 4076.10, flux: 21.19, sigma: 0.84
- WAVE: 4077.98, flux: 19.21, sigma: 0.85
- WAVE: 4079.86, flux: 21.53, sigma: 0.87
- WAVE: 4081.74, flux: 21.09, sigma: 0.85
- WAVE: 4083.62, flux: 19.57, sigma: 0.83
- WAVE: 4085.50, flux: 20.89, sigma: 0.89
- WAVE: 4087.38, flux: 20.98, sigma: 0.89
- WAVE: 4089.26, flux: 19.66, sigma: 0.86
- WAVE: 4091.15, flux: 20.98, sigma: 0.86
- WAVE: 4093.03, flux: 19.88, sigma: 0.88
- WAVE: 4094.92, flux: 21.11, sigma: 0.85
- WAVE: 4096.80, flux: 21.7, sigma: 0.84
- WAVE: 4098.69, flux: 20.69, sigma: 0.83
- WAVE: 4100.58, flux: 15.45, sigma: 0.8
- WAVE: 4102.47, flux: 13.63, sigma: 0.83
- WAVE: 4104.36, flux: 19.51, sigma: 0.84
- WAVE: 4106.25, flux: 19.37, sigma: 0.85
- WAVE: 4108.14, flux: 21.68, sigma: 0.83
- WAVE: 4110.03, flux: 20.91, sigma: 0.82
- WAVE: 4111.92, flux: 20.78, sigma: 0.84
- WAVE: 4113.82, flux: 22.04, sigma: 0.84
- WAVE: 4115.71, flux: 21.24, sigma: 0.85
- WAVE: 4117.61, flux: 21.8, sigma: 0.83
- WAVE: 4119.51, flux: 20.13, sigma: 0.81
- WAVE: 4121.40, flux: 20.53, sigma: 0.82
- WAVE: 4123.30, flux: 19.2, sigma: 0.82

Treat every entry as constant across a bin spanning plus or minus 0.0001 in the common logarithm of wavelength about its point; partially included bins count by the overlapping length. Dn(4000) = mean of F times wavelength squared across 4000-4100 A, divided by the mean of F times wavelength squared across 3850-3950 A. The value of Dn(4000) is 1.35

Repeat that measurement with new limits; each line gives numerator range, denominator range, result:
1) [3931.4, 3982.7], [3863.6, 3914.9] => 0.79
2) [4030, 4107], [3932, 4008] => 1.36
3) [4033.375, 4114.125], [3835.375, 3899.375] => 1.29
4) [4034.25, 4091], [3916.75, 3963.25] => 1.53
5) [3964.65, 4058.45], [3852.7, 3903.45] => 1.12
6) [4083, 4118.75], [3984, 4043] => 1.09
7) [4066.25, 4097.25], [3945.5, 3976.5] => 1.59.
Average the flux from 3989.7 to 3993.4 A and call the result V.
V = 19.1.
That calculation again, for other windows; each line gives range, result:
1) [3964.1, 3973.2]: 7.15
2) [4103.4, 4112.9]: 20.4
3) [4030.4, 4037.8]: 19.3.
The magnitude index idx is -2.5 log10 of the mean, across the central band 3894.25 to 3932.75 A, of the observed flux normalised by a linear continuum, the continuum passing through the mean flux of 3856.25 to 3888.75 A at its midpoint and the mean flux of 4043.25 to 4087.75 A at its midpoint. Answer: 0.13 mag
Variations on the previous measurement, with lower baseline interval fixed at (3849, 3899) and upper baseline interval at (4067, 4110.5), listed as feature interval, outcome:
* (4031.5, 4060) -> -0.019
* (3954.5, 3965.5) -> 0.166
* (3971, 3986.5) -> 0.102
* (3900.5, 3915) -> 0.009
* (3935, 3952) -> 0.295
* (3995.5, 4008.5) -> 0.018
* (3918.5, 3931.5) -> 0.277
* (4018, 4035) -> -0.012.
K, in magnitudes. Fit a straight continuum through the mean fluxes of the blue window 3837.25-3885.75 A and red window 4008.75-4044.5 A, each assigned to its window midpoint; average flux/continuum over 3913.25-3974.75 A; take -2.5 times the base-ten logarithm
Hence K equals 0.38 mag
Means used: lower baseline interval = 17.6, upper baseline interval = 19.4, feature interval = 13.1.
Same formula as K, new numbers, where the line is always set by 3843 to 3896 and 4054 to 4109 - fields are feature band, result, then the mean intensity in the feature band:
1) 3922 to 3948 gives 0.49 mag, 11.7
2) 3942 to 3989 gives 0.21 mag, 15.3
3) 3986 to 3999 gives 0.00 mag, 18.9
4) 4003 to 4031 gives 0.00 mag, 19.1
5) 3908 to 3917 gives 0.00 mag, 17.9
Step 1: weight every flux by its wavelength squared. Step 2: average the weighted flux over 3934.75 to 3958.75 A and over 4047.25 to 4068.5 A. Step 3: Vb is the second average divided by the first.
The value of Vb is 1.43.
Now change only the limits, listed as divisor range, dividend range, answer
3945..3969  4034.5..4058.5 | 1.43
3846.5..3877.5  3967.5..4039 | 1.06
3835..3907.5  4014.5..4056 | 1.25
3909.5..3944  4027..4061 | 1.60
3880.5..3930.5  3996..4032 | 1.22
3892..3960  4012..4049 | 1.35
